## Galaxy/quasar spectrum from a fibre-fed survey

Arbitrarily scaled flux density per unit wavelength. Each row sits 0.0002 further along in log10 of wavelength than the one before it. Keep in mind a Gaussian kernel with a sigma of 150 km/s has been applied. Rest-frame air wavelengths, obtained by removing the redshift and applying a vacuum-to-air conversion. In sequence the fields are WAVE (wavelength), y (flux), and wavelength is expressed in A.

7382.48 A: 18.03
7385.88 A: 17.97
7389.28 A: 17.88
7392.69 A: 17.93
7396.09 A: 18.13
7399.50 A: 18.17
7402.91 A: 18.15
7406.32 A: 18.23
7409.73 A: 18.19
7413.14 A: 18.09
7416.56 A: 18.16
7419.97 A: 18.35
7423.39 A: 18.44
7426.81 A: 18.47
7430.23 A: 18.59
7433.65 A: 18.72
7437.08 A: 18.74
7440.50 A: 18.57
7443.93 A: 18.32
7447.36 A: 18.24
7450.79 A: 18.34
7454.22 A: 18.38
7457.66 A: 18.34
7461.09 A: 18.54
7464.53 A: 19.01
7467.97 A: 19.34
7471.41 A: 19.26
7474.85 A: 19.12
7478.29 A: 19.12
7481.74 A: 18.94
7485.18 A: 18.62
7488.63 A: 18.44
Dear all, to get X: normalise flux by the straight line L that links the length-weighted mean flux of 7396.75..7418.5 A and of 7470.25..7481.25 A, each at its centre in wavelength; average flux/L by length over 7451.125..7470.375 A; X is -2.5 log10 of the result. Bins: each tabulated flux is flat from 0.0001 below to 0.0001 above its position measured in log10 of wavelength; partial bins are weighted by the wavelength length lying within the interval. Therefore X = 0.01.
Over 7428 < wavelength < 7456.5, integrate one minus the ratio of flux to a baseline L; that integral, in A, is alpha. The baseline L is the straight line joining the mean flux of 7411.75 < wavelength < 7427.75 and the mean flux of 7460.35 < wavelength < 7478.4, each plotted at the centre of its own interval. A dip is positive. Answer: 0.3 A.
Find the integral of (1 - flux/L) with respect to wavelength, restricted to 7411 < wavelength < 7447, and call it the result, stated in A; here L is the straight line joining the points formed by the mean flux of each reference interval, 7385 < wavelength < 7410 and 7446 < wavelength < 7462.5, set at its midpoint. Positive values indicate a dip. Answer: -0.4 A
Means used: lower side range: 18.1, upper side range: 18.4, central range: 18.4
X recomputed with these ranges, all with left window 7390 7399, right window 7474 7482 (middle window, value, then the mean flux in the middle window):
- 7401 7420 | 0.00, 18.2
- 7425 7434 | -0.01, 18.6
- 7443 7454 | 0.02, 18.3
